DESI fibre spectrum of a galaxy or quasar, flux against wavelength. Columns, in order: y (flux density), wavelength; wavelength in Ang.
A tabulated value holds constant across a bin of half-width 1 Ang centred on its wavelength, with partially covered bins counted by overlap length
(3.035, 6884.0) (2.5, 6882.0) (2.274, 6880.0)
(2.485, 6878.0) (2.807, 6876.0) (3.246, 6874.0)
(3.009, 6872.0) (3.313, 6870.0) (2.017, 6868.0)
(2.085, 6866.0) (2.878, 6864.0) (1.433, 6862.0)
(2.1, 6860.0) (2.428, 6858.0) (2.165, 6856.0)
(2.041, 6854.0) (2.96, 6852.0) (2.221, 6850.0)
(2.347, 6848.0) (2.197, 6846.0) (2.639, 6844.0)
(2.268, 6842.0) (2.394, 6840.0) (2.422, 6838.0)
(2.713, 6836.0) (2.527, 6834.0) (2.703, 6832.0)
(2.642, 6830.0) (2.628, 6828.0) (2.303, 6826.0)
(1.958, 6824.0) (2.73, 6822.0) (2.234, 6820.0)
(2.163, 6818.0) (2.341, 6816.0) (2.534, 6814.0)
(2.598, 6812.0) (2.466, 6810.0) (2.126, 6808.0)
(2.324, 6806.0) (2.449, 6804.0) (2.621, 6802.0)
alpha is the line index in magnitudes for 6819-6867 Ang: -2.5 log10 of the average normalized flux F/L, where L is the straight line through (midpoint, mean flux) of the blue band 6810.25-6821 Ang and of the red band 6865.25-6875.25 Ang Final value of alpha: 0.08 mag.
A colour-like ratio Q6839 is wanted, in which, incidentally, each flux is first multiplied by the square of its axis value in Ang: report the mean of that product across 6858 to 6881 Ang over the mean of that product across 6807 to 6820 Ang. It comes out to 1.08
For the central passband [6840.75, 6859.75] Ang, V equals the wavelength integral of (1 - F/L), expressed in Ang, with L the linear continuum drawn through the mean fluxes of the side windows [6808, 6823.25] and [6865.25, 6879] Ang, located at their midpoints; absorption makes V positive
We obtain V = 1.8 Ang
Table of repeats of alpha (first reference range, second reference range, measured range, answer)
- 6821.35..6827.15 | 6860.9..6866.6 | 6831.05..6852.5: -0.11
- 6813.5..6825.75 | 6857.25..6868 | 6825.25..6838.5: -0.13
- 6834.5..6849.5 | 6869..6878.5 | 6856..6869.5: 0.26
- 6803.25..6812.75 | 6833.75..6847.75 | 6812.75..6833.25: -0.01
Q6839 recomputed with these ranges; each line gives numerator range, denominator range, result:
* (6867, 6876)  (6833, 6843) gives 1.18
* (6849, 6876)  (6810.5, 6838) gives 1.01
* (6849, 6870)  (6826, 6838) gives 0.89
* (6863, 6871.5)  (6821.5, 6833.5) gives 1.06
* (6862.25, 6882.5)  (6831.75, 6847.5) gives 1.07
